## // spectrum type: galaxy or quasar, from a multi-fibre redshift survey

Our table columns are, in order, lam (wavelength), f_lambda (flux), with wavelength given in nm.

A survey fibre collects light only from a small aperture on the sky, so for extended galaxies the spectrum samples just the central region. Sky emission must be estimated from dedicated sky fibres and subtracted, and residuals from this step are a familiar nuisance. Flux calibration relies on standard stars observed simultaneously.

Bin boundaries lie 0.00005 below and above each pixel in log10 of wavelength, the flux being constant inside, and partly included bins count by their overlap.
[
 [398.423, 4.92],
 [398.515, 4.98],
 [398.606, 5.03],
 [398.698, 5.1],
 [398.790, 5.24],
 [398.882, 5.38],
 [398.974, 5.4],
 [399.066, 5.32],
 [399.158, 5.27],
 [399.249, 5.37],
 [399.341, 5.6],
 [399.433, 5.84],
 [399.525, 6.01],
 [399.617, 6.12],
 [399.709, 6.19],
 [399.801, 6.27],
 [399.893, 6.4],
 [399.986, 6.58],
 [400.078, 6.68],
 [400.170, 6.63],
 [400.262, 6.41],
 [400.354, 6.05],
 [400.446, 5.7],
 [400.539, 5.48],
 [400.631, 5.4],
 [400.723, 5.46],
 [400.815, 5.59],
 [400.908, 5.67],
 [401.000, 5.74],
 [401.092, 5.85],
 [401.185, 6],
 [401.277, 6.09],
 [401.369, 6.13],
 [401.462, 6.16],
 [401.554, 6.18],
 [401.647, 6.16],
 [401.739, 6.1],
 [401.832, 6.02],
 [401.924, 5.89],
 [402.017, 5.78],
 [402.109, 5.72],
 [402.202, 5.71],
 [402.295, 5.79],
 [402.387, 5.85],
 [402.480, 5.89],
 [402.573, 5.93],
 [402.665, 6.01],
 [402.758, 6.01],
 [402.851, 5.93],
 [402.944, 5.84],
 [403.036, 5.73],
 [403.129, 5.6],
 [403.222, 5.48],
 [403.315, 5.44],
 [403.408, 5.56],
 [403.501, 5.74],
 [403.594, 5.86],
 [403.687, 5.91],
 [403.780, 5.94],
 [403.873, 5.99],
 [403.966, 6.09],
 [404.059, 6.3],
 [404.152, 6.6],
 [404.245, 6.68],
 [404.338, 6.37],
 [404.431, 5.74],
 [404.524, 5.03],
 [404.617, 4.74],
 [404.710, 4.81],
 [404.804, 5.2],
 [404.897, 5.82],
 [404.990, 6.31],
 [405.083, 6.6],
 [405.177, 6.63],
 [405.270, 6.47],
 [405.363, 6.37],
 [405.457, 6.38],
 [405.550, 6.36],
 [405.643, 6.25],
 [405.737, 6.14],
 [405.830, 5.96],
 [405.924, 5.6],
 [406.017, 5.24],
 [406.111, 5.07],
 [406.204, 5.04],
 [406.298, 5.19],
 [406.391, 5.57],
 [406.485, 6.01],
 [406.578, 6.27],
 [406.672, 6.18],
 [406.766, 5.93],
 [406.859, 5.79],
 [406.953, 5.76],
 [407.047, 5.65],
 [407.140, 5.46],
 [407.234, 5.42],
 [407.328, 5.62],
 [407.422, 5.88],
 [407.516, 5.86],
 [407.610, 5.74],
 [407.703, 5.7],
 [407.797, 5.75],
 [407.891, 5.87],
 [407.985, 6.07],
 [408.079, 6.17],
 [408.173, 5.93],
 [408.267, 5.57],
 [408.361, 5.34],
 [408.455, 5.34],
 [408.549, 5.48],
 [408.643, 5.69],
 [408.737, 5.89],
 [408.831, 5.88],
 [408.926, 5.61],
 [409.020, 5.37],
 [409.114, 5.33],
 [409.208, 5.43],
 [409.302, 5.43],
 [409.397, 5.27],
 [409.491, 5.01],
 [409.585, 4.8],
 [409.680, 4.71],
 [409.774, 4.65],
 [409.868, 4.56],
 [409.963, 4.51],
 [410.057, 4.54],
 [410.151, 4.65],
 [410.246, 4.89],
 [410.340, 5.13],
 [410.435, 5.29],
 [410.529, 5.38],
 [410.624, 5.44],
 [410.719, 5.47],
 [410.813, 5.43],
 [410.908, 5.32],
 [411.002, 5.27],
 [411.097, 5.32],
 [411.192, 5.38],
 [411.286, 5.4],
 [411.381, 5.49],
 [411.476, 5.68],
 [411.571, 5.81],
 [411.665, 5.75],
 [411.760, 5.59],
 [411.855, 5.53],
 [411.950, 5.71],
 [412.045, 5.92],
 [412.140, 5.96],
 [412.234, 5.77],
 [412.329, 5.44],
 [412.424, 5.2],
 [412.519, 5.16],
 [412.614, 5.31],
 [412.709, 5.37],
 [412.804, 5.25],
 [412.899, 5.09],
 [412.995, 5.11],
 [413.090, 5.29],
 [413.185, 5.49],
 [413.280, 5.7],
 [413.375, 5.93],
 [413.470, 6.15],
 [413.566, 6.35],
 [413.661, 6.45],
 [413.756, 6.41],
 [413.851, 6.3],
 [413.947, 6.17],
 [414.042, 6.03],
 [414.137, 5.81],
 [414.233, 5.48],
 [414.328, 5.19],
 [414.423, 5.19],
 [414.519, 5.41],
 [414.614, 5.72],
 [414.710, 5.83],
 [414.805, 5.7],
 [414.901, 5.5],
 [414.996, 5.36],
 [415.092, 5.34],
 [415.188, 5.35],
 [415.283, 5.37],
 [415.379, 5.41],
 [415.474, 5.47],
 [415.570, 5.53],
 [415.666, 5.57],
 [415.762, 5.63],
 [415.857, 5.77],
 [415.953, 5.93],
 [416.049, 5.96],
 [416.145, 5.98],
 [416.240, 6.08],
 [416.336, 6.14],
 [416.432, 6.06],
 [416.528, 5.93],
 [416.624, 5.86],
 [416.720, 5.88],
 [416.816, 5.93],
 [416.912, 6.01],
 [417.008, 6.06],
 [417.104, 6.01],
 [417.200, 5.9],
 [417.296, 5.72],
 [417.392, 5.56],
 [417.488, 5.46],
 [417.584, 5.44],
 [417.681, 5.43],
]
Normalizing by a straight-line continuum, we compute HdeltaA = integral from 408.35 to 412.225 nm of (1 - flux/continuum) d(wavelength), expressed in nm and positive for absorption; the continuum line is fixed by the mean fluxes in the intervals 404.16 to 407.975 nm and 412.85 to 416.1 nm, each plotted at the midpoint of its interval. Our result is 0.28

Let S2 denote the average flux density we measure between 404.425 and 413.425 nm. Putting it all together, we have 5.54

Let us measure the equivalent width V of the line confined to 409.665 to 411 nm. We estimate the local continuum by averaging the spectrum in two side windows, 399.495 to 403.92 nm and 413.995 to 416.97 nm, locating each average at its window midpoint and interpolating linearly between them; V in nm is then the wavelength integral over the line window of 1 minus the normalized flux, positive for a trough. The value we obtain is 0.18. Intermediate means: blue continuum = 5.93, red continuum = 5.69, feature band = 5.02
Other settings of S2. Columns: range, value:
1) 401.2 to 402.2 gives 6.01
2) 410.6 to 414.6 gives 5.61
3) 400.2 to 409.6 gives 5.79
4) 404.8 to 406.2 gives 6.02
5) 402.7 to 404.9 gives 5.77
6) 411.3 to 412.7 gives 5.58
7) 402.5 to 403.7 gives 5.77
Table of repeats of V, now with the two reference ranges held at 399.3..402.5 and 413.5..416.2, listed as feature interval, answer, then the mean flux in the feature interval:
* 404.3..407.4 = 0.05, 5.79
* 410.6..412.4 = 0.07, 5.56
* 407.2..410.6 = 0.26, 5.38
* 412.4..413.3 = 0.07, 5.28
